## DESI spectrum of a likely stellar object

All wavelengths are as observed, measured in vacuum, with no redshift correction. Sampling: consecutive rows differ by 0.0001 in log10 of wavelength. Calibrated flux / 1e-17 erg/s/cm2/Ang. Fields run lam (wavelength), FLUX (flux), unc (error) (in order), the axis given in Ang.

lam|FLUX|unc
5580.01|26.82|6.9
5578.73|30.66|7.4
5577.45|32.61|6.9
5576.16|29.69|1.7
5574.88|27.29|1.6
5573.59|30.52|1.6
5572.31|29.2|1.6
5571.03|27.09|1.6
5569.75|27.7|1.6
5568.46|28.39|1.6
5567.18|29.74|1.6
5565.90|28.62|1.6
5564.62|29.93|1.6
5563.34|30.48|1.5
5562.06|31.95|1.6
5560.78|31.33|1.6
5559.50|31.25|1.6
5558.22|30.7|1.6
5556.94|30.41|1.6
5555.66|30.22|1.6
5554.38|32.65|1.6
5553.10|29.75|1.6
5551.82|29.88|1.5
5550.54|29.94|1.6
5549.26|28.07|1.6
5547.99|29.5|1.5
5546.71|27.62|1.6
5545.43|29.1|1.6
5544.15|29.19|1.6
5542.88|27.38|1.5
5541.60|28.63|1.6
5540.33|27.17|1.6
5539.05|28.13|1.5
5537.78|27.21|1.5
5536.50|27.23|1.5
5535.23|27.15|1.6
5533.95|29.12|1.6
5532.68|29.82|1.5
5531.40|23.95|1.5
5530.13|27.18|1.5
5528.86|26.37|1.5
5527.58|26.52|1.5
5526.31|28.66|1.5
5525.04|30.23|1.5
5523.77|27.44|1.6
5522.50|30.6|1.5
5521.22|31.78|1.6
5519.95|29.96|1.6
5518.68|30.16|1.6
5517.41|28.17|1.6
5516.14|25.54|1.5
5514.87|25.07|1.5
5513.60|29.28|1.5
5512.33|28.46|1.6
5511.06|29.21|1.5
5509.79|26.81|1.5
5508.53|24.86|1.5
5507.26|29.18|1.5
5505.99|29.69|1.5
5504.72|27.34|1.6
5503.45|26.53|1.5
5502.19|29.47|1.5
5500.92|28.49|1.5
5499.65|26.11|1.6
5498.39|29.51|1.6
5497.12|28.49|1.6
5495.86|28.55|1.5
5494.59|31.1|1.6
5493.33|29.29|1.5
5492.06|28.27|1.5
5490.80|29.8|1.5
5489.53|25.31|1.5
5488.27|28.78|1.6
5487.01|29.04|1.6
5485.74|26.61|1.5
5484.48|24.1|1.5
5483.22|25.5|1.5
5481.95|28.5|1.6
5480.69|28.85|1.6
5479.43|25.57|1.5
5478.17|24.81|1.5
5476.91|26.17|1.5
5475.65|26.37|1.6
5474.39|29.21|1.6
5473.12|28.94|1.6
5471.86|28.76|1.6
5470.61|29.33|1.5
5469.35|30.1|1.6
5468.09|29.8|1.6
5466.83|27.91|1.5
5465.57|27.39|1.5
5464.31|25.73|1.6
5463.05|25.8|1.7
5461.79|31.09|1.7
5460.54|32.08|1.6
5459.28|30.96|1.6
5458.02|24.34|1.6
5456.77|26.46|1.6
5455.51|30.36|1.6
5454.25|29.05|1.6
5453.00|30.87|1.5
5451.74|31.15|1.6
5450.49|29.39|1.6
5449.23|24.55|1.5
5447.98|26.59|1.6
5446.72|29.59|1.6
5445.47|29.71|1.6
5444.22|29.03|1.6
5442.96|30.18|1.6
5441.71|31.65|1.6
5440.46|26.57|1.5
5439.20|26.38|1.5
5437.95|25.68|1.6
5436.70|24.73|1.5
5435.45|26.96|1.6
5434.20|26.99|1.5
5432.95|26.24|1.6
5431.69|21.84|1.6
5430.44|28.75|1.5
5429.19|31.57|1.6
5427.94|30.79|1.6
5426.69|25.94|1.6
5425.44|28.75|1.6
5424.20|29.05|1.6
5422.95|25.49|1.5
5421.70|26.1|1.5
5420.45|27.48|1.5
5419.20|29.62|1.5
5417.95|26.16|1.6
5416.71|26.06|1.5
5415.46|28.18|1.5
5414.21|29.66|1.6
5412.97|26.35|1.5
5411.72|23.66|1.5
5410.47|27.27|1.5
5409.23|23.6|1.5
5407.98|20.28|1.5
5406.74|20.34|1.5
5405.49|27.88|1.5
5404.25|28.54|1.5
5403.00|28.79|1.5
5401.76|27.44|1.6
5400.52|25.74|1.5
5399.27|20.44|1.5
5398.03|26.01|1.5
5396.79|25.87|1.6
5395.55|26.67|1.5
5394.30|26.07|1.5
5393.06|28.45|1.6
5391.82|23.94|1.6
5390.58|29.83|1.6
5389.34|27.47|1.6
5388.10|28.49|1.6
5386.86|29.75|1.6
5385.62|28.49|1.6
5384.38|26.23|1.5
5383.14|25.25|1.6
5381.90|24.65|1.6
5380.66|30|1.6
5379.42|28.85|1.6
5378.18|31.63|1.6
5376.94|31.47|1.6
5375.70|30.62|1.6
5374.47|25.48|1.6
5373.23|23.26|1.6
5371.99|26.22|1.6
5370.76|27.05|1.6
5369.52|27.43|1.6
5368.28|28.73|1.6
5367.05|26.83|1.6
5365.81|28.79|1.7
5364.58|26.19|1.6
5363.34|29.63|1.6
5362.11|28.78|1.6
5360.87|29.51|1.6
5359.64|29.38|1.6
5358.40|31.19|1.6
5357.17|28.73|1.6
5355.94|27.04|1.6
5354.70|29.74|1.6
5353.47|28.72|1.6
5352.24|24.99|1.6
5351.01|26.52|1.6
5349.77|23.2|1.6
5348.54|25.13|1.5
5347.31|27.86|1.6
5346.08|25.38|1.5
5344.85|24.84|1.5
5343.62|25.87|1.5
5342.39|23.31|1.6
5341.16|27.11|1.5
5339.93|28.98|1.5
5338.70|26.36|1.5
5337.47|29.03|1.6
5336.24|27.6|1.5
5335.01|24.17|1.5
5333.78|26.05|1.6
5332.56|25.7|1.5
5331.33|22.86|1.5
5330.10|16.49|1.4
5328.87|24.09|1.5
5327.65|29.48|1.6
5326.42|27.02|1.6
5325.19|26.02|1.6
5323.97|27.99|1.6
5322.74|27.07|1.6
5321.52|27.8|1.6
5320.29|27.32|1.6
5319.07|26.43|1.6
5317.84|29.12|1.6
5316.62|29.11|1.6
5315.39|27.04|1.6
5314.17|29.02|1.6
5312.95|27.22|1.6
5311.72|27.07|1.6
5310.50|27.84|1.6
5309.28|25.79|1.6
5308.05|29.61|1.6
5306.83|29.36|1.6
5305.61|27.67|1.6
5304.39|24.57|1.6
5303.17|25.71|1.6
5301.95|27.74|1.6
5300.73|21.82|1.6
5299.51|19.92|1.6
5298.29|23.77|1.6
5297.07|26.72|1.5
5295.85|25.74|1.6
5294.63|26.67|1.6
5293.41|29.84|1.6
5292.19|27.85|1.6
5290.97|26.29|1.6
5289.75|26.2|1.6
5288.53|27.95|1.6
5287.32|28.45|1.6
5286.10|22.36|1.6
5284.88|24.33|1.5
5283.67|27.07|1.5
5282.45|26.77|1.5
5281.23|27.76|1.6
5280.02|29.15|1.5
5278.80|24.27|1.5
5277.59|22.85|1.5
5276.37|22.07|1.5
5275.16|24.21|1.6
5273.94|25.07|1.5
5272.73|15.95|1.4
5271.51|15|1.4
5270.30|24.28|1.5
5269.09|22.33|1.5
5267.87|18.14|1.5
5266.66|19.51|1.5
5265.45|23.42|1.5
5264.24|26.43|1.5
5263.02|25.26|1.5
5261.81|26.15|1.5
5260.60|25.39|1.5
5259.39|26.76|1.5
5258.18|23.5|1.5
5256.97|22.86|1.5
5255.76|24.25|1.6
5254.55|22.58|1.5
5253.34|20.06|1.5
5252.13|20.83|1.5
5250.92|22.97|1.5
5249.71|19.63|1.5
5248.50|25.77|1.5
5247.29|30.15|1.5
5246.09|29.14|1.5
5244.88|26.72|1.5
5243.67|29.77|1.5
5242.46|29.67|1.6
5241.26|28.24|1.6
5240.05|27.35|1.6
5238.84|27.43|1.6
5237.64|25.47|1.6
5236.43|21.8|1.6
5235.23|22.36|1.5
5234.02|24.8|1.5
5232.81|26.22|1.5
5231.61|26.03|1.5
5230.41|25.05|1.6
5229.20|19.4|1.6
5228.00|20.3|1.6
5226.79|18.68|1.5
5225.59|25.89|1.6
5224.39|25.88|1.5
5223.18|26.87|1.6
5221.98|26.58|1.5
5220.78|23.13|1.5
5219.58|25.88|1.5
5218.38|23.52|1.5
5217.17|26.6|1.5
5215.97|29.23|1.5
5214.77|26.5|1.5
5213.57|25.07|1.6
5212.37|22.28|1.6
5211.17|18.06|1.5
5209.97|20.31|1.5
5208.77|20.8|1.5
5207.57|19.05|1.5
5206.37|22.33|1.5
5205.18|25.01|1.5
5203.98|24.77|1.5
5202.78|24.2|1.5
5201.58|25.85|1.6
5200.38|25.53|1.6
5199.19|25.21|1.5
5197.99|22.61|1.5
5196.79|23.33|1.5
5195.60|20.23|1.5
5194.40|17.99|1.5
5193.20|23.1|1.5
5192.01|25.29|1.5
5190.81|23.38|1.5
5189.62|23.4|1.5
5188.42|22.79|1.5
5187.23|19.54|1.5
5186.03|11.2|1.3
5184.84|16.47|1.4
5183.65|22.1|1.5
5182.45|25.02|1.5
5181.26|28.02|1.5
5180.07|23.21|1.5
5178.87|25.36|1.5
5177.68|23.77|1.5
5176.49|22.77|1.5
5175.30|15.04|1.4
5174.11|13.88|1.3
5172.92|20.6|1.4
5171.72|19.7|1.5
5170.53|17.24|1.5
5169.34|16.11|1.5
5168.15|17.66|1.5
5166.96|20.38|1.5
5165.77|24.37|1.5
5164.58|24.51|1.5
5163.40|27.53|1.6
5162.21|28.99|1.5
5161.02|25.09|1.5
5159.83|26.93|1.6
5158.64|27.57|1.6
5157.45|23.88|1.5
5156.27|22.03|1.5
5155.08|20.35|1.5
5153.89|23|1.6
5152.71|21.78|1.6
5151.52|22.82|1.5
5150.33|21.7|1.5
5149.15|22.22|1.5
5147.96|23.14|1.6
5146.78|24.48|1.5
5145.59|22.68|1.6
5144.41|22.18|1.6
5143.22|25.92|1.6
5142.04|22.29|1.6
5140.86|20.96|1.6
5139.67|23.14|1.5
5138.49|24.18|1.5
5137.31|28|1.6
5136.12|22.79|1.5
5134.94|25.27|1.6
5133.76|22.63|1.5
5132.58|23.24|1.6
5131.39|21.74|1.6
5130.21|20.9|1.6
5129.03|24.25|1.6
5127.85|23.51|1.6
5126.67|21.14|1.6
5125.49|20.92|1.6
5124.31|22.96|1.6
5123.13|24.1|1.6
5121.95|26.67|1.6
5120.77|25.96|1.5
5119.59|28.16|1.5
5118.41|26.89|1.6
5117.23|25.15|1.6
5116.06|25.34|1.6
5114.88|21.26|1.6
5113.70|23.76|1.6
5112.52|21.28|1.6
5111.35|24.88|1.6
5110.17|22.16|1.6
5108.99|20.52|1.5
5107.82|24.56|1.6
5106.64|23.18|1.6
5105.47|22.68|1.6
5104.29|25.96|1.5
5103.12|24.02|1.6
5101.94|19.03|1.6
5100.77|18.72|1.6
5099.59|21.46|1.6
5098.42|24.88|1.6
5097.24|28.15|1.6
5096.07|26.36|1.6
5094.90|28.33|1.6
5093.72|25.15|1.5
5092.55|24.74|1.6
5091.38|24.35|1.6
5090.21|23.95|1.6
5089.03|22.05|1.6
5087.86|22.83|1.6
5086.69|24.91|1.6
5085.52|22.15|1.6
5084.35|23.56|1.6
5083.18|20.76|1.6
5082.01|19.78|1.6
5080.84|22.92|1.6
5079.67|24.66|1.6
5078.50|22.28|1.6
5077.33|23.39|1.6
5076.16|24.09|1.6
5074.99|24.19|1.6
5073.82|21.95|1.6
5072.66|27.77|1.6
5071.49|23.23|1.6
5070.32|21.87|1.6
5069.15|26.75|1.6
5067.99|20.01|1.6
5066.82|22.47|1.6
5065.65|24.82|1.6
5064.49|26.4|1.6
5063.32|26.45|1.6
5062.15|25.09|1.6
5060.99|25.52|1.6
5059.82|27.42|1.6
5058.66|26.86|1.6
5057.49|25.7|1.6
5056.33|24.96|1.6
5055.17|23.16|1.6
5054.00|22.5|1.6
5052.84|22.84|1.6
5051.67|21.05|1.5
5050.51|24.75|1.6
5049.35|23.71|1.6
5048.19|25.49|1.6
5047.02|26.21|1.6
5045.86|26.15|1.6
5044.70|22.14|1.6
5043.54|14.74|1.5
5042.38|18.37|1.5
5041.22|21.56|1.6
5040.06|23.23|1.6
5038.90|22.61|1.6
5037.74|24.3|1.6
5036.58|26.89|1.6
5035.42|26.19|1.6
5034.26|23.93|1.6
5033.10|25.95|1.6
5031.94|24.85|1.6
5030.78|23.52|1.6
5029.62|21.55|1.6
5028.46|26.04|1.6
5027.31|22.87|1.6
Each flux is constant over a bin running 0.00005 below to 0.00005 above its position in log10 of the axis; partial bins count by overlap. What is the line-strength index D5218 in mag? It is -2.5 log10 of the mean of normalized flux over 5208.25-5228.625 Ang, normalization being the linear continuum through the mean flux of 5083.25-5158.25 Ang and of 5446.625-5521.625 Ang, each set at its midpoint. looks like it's 0.04 mag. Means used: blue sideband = 23.5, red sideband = 28.1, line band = 23.9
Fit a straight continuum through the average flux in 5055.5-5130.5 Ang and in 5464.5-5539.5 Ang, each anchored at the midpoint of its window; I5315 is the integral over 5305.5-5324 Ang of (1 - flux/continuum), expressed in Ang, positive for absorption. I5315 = -1.2 Ang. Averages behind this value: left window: 23.9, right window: 28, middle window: 27.8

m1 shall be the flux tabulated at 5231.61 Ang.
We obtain 26.03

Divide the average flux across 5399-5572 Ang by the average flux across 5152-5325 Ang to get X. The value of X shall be 1.16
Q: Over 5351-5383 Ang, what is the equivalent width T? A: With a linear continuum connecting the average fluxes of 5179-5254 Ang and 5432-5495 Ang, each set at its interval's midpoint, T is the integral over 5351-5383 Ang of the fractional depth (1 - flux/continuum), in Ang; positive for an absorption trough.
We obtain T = -2.15 Ang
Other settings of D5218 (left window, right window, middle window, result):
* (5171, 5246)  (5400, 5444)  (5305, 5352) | -0.05 mag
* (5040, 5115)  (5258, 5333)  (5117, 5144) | 0.00 mag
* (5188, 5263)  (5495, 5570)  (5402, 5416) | 0.04 mag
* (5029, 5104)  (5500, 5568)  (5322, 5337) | 0.05 mag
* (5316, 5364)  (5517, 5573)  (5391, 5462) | 0.02 mag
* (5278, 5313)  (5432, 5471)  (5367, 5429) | 0.02 mag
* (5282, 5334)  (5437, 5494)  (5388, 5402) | 0.04 mag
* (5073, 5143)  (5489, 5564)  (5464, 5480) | 0.01 mag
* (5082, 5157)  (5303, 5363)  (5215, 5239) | 0.03 mag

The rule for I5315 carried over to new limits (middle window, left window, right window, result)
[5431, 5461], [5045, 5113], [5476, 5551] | -0.68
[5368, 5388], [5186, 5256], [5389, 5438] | -1.36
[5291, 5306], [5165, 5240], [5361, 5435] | -0.51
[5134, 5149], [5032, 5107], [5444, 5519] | 0.52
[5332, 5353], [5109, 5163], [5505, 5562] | 0.21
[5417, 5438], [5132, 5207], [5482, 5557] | -0.32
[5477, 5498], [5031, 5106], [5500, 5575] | 0.40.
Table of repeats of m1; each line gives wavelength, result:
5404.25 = 28.54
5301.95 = 27.74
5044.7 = 22.14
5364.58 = 26.19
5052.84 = 22.84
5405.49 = 27.88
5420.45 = 27.48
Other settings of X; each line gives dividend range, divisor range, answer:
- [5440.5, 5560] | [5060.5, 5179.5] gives 1.22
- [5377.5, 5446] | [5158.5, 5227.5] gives 1.19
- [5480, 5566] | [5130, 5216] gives 1.26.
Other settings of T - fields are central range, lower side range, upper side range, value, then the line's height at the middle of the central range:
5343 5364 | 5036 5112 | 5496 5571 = -0.58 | 26.7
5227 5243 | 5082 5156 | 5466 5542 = 0.04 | 24.8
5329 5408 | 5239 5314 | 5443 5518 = -0.97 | 26.5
